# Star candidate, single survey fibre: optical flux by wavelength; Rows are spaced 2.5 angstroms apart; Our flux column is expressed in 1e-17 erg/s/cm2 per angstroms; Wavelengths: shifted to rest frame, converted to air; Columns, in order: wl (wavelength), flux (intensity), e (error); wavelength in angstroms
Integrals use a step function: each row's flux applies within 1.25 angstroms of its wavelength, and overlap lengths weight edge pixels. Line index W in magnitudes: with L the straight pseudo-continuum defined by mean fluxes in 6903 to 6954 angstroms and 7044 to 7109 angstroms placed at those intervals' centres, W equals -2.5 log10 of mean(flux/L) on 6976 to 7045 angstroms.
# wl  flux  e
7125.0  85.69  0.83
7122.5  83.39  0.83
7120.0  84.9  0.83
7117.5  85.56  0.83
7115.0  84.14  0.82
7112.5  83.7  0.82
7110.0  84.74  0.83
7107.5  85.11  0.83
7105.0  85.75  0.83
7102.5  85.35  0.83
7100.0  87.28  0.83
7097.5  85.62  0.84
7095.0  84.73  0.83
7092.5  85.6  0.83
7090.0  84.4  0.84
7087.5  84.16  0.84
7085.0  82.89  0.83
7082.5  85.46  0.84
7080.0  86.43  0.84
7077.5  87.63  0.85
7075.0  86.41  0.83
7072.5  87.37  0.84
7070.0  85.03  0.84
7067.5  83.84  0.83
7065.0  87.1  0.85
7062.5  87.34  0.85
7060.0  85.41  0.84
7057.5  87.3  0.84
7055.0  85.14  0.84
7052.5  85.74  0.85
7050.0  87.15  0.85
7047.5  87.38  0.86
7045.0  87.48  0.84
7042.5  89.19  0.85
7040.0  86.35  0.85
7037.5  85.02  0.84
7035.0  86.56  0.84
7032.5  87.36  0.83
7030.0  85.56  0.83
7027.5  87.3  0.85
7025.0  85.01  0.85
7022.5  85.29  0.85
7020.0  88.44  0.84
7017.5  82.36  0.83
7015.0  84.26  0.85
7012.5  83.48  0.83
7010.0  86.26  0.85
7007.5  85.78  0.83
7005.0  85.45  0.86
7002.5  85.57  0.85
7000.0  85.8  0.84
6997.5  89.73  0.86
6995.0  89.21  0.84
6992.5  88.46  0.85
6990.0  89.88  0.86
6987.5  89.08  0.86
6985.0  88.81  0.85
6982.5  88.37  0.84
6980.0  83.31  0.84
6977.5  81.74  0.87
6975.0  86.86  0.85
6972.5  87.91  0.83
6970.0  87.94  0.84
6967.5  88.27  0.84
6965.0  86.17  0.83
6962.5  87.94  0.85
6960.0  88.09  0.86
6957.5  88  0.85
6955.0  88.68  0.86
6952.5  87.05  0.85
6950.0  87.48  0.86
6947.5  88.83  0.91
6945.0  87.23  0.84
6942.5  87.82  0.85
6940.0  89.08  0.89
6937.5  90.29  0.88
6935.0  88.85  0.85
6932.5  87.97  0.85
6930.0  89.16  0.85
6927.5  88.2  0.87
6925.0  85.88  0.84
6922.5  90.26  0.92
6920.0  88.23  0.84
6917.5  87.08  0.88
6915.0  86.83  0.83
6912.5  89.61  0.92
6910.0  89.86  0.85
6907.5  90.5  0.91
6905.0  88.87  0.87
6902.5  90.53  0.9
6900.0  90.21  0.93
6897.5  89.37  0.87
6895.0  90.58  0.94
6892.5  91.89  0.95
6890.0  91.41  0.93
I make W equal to 0.01 mag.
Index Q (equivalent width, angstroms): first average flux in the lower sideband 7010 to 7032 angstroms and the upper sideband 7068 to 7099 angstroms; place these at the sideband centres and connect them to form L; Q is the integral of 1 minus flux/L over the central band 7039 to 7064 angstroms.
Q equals -0.4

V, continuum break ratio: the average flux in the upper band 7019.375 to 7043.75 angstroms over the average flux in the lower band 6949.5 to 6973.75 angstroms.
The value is 0.99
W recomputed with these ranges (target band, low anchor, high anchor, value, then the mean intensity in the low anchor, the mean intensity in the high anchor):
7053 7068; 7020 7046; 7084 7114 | 0.00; 86.6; 85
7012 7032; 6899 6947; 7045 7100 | 0.02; 88.8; 85.9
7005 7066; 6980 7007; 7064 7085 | 0.01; 87.8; 86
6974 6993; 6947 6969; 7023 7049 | 0.01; 87.8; 86.7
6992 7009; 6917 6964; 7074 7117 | 0.00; 88.2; 85.3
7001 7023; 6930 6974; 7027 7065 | 0.03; 88.1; 86.7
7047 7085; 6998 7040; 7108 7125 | -0.01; 85.7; 84.5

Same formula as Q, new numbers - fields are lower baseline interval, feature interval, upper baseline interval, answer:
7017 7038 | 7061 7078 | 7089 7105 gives -0.1 angstroms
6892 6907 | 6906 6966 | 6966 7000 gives 0.5 angstroms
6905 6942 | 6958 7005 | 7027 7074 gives 0.2 angstroms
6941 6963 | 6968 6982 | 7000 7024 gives 0.2 angstroms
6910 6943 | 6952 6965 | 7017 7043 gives 0.0 angstroms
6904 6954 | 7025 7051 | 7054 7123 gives -0.1 angstroms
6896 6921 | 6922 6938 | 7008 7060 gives 0.0 angstroms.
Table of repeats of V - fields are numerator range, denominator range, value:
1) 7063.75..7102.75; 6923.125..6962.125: 0.97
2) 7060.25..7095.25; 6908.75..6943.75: 0.97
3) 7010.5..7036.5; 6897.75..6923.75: 0.96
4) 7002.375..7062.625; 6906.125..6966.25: 0.97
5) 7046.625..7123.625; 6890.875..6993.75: 0.97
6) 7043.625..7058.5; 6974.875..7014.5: 1.00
